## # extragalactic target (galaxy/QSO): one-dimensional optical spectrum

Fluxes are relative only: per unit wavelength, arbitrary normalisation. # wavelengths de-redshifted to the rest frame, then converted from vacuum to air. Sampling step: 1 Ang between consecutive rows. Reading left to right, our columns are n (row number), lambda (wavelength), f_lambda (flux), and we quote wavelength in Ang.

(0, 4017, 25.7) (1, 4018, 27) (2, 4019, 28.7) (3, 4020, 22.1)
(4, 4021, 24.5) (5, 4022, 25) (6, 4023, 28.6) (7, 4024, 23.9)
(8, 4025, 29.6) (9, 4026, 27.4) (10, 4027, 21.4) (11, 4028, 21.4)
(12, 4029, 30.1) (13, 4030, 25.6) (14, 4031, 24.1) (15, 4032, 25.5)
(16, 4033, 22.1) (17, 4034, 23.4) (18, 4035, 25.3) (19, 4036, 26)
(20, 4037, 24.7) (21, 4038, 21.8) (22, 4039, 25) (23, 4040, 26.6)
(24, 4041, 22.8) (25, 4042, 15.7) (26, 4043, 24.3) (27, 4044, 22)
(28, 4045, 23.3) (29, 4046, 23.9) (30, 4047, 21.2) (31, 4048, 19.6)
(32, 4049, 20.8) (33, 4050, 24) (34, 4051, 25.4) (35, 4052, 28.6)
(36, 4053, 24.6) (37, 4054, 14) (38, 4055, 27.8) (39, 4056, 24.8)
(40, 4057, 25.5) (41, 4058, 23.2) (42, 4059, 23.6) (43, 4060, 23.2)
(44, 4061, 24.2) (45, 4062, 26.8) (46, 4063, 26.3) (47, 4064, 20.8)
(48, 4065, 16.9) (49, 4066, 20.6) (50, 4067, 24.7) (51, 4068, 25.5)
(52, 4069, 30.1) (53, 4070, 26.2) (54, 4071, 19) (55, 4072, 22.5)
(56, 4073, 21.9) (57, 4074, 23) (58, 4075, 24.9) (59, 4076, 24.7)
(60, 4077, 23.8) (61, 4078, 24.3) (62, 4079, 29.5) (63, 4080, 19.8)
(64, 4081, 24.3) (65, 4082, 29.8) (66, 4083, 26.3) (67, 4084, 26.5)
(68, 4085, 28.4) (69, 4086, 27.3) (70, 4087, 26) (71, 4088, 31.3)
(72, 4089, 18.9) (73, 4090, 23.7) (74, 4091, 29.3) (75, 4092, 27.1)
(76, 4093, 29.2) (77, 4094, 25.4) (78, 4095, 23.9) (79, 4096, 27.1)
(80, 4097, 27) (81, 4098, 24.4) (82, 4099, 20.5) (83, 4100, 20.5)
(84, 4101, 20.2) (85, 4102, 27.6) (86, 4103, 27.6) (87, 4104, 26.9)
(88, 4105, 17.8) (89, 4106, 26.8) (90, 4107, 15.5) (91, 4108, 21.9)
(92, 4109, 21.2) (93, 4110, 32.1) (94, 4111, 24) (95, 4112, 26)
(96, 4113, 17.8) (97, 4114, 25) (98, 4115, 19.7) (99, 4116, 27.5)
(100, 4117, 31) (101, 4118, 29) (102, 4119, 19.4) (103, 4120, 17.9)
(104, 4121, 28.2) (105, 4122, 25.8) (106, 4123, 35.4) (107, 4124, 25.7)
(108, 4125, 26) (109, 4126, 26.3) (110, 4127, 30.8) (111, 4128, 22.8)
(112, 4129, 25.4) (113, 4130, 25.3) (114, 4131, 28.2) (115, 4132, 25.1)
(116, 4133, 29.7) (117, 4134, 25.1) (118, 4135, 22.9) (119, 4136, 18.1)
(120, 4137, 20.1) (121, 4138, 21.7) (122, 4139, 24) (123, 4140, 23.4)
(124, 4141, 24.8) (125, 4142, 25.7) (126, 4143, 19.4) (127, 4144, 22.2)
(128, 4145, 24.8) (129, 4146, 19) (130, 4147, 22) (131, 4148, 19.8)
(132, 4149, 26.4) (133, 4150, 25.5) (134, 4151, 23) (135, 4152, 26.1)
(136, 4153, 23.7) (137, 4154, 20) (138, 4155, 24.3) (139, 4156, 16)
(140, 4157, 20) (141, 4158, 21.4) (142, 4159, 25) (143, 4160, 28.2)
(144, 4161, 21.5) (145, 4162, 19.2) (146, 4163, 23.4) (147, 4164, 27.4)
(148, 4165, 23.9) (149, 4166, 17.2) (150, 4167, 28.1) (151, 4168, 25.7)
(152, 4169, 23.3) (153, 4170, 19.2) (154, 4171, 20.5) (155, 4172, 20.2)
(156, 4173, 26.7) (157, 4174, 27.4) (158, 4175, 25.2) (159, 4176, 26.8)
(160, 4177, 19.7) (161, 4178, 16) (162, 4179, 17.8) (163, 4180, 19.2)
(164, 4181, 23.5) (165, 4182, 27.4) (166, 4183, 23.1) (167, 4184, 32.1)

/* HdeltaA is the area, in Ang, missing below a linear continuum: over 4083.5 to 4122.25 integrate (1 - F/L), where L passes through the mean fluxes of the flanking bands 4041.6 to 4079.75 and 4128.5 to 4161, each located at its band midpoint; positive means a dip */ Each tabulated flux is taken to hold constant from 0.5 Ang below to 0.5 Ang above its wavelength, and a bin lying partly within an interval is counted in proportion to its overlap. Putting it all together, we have -2.3 Ang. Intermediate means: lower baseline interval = 23.4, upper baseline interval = 23.3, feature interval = 24.7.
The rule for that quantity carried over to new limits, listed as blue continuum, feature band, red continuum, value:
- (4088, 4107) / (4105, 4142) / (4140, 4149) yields -1.9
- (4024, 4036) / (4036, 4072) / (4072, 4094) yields 2.8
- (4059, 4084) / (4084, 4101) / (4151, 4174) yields -1.2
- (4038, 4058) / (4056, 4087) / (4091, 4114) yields -1.1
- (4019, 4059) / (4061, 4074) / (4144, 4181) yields 0.1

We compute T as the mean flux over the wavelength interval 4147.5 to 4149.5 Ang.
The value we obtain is 23.1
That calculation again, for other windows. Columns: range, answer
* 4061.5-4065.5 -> 22.7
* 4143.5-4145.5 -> 23.5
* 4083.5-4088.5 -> 27.9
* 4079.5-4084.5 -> 25.3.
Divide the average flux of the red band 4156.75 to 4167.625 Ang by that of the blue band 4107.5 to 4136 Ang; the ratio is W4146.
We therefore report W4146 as 0.92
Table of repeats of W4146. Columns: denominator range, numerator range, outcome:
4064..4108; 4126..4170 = 0.96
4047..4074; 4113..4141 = 1.07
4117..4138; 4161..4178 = 0.91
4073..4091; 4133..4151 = 0.90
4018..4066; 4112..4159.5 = 1.00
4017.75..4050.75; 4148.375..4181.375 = 0.94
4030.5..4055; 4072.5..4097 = 1.11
